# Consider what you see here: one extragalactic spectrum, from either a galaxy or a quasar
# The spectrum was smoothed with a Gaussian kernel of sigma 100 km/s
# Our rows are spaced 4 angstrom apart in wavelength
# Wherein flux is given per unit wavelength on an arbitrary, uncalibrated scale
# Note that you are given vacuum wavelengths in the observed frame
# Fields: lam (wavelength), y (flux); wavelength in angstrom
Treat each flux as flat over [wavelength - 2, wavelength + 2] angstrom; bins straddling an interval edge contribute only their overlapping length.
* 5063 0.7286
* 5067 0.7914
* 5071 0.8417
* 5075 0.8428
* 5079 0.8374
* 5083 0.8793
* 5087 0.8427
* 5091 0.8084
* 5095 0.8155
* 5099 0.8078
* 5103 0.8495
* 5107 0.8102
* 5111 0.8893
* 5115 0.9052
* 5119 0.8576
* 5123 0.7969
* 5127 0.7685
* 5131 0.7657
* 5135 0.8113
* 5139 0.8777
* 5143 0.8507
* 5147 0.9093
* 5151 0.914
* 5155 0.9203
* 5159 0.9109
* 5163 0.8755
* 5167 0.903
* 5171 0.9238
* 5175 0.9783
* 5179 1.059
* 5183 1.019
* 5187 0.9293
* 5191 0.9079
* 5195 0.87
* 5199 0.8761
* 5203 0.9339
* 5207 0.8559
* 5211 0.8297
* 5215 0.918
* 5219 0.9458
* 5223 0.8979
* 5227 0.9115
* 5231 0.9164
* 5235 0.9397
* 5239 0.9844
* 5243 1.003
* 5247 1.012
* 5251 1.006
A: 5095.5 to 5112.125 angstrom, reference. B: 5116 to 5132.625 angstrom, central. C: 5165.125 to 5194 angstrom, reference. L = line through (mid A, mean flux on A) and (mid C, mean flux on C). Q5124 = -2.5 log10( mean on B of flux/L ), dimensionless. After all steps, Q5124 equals 0.08 mag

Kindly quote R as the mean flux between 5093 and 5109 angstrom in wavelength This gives 0.821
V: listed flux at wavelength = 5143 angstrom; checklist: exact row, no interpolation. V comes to 0.8507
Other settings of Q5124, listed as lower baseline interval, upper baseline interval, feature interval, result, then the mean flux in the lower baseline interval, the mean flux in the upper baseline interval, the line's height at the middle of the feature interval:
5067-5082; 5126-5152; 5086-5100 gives 0.03 mag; 0.837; 0.843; 0.838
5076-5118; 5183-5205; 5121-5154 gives 0.04 mag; 0.845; 0.914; 0.874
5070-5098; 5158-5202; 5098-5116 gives 0.01 mag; 0.837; 0.933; 0.86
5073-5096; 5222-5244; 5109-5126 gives 0.01 mag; 0.839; 0.941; 0.861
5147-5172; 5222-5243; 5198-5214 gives 0.06 mag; 0.907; 0.938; 0.927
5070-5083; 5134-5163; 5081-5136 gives 0.04 mag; 0.847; 0.887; 0.864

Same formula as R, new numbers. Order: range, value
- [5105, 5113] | 0.85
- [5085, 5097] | 0.822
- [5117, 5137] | 0.8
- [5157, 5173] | 0.903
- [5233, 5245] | 0.976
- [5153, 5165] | 0.902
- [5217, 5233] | 0.918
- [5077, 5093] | 0.842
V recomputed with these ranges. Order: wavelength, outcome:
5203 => 0.9339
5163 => 0.8755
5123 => 0.7969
